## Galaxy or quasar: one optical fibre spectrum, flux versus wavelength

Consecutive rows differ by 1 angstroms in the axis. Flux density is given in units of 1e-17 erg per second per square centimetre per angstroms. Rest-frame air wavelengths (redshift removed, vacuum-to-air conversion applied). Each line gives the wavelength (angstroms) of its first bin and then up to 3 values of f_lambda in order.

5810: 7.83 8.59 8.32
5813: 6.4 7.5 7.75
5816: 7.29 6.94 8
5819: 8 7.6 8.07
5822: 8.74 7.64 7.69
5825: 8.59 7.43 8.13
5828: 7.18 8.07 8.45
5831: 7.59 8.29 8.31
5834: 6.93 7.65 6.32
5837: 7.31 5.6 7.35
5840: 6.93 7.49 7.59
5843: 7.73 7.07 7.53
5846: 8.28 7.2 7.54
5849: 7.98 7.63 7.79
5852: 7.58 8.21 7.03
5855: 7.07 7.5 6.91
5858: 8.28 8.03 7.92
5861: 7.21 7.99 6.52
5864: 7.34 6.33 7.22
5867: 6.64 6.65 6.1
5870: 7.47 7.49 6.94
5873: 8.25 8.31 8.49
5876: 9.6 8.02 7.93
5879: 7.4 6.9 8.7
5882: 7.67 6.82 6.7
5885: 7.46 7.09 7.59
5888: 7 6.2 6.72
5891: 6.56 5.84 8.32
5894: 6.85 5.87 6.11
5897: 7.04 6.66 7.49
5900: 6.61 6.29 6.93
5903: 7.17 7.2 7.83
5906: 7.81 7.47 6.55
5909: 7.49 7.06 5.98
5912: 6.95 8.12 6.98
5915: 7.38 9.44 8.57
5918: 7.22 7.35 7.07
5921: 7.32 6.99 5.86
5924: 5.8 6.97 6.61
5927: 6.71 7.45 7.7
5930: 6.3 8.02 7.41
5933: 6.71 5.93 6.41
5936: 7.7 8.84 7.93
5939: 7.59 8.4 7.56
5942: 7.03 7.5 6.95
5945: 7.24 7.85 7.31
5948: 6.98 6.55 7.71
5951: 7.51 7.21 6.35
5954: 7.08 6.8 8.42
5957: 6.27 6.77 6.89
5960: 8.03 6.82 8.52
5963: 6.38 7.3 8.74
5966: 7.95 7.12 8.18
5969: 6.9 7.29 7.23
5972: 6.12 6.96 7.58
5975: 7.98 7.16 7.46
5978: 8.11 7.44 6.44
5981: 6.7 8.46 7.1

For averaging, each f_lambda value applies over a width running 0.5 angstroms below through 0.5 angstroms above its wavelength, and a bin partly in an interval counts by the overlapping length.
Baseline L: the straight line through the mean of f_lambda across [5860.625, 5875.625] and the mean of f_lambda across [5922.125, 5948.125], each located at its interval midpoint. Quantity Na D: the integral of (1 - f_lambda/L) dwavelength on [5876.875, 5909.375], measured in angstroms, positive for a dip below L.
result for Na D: 0.7 angstroms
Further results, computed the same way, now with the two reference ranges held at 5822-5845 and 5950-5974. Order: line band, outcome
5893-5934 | 1.6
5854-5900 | 1.2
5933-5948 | -0.2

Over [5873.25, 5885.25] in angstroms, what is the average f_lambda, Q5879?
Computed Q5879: 7.85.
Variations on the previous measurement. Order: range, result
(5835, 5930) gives 7.25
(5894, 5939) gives 7.12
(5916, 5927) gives 7.08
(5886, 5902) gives 6.76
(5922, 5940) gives 7.09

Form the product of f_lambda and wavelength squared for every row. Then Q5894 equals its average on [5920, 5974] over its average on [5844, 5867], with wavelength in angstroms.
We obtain 1.00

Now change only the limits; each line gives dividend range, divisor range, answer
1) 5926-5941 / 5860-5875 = 1.04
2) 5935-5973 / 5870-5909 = 1.04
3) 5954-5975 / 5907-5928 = 1.04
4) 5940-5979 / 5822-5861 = 1.01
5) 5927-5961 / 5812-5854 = 0.99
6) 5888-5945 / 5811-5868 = 0.97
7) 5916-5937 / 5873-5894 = 0.97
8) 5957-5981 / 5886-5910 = 1.08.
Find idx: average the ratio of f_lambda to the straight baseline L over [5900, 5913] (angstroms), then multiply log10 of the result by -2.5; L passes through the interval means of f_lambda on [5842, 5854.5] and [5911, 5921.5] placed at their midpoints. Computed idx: 0.072 mag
